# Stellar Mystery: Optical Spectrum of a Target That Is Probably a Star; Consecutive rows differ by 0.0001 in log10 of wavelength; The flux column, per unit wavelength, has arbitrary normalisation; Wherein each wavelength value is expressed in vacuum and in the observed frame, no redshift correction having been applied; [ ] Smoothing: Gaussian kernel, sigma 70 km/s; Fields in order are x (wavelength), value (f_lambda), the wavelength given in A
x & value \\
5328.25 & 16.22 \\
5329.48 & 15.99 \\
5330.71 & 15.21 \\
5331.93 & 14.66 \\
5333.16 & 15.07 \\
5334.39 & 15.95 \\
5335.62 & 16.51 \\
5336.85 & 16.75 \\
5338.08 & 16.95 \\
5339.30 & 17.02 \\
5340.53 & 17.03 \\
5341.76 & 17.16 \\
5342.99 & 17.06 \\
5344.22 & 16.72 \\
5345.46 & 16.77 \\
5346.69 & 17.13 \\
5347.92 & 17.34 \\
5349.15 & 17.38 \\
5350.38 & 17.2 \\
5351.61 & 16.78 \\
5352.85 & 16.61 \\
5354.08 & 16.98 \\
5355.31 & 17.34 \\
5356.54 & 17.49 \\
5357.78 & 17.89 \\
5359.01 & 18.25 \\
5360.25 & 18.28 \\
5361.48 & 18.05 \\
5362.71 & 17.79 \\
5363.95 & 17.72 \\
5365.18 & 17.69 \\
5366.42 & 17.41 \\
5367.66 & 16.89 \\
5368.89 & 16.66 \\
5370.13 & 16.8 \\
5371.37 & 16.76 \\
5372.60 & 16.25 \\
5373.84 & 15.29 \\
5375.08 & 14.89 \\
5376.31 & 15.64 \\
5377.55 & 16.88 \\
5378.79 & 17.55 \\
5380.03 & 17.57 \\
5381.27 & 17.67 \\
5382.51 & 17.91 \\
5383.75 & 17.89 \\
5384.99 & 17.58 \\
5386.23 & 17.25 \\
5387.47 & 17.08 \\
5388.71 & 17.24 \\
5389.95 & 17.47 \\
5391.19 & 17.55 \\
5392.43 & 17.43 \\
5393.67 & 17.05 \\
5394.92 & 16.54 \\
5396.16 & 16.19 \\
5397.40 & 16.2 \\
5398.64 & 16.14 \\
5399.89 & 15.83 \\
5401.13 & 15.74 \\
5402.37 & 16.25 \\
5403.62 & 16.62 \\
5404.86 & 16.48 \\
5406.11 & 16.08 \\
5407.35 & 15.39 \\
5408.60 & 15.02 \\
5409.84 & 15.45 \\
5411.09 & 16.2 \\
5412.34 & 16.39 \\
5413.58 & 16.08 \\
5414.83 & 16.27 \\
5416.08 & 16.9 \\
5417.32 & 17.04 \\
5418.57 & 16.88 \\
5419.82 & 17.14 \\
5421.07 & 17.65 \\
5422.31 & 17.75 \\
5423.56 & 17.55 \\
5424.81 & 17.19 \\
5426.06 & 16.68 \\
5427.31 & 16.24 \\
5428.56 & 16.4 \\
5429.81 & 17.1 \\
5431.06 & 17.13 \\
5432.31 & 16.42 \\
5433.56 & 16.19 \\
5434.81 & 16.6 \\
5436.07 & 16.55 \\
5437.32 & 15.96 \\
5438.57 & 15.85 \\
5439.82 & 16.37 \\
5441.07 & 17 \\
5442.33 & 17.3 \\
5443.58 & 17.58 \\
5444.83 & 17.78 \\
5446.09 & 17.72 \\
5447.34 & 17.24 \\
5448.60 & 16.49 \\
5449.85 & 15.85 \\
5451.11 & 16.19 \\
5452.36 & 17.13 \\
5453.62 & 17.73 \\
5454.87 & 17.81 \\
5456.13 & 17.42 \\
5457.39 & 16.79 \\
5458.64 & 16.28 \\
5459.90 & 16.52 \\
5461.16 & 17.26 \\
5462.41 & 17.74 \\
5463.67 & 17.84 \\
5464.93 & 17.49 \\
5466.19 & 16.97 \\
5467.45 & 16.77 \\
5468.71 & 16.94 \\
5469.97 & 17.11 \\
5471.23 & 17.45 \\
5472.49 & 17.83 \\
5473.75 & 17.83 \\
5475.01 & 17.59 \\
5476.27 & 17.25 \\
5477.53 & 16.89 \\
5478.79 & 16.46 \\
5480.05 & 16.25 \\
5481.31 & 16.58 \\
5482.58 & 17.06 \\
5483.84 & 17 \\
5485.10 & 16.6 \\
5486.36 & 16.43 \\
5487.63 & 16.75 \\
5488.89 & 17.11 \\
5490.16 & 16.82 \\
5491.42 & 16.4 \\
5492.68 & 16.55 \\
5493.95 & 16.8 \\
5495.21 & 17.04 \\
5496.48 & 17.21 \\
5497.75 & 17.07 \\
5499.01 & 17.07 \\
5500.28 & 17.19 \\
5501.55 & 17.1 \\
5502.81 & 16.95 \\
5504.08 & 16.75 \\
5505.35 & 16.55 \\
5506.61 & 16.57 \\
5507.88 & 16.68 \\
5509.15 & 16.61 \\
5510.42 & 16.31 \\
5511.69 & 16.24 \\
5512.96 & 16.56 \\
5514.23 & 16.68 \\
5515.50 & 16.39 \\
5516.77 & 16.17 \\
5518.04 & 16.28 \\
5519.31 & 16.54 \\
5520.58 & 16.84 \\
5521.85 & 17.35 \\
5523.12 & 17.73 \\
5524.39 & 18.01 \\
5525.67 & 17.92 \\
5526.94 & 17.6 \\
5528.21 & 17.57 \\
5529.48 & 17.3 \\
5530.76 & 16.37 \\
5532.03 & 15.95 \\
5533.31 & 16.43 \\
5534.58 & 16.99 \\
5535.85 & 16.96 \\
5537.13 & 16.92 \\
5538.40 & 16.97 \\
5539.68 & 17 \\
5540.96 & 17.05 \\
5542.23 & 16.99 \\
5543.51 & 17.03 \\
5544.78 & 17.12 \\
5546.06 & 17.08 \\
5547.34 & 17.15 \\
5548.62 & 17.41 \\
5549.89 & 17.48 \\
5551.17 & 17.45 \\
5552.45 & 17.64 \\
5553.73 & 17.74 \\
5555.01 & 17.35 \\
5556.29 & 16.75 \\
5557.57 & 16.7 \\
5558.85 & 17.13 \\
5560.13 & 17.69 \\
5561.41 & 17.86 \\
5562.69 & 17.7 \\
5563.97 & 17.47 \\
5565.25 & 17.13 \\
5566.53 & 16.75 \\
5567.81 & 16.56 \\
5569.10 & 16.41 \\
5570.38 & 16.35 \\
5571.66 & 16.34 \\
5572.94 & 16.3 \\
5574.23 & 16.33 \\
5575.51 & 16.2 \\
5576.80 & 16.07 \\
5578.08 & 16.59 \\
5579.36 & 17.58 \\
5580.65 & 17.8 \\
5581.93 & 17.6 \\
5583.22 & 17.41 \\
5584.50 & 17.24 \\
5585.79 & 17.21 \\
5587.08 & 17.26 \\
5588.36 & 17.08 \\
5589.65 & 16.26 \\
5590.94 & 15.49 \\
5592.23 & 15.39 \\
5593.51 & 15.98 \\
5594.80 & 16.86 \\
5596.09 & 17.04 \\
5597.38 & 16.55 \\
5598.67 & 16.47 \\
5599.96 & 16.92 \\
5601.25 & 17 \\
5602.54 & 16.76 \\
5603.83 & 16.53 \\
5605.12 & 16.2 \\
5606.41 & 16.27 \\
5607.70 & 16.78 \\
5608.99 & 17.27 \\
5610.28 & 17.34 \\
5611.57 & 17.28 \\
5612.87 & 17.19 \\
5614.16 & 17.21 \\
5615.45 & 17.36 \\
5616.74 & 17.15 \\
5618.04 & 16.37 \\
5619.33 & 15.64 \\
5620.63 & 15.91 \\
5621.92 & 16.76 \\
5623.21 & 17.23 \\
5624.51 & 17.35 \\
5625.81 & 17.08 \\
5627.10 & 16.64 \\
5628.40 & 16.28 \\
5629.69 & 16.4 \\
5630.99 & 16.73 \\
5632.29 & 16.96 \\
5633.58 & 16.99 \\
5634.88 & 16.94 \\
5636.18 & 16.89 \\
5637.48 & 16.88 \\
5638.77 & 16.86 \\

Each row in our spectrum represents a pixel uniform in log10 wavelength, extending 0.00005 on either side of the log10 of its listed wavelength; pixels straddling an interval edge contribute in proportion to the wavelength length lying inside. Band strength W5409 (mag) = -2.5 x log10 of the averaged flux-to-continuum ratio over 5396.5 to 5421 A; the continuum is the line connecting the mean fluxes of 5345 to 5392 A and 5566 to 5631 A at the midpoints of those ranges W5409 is 0.056 mag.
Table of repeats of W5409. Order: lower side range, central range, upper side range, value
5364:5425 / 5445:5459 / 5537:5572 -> -0.01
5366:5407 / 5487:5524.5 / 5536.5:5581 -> 0.01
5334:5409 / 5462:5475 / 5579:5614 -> -0.03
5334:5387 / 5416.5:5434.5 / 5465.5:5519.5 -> 0.00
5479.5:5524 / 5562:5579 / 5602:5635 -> 0.01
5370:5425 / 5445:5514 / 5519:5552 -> 0.00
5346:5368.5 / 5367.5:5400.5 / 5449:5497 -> 0.03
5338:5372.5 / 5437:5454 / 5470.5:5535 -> 0.01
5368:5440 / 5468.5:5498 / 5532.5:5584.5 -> -0.01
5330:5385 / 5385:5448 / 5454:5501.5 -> 0.02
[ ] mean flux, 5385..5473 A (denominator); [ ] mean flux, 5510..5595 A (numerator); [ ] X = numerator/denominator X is 1.01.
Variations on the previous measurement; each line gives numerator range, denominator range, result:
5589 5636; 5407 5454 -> 1.00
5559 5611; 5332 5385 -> 0.99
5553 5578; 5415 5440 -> 1.01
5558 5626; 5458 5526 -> 0.99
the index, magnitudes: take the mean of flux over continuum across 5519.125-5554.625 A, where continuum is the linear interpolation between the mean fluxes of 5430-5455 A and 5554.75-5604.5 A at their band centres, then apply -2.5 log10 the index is -0.02 mag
